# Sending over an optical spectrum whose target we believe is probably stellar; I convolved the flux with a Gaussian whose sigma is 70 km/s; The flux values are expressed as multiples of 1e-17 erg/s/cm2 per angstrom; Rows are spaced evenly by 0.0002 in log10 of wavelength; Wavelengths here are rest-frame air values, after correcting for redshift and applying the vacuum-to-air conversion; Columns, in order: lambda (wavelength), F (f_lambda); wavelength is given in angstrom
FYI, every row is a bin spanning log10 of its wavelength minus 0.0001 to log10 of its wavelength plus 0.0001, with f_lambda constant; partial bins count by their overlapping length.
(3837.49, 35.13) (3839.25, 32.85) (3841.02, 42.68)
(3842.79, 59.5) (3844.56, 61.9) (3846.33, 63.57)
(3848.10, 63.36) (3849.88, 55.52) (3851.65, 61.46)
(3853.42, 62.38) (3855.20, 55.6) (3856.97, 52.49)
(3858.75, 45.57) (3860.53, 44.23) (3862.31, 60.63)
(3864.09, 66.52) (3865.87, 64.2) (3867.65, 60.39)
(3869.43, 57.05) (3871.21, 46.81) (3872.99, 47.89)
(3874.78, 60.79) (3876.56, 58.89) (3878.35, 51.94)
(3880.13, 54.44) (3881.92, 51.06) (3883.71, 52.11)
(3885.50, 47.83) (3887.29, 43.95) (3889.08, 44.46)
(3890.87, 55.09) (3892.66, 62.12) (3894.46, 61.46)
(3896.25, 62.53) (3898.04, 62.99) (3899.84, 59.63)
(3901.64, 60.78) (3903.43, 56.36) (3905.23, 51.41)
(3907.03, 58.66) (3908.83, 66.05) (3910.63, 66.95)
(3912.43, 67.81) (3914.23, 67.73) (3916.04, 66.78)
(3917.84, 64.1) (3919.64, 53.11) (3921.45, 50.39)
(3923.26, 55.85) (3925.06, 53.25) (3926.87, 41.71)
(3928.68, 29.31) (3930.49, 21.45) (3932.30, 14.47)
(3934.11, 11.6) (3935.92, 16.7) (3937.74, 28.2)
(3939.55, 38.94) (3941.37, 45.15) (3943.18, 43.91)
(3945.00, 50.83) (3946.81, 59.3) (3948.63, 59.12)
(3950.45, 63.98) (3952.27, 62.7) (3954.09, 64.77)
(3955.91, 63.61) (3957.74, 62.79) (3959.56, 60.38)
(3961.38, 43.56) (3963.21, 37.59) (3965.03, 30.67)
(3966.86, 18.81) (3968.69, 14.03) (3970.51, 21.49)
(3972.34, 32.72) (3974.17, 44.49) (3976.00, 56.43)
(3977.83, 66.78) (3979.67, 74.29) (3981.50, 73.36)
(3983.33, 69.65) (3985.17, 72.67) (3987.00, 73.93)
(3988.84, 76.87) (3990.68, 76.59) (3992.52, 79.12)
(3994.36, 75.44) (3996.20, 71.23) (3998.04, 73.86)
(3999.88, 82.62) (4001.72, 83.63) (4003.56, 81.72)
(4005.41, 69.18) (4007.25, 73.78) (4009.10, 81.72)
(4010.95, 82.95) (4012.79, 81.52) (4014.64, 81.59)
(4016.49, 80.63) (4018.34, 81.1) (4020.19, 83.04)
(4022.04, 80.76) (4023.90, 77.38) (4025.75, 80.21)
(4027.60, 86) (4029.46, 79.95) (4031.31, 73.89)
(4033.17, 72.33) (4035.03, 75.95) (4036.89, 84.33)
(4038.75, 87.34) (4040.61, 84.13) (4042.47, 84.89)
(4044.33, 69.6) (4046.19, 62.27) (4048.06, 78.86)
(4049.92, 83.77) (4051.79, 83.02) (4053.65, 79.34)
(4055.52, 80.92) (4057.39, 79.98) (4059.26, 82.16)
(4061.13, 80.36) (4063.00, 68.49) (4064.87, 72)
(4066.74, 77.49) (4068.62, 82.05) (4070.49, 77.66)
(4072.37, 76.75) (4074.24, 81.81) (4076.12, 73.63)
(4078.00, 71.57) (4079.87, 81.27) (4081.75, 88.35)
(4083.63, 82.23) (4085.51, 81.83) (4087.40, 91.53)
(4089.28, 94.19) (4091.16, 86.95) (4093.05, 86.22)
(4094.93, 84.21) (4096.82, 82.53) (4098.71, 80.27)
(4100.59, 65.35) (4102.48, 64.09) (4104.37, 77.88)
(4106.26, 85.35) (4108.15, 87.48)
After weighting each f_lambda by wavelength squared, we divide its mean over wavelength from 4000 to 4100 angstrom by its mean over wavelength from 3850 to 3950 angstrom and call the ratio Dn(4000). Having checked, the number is 1.67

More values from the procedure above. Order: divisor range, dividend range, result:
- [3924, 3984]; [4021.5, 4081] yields 1.84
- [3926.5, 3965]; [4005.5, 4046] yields 1.90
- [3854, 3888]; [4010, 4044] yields 1.62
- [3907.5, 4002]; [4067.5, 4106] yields 1.60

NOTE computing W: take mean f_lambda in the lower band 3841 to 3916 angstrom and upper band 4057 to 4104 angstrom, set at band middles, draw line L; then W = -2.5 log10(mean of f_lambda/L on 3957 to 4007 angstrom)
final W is 0.148 mag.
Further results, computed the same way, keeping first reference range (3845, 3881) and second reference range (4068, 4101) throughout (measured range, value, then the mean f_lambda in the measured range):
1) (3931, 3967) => 0.45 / 44.2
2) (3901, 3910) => 0.05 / 58.9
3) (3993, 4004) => -0.09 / 78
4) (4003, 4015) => -0.08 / 78.7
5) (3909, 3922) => 0.00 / 62.9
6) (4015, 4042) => -0.07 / 80.6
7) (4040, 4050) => 0.01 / 76.5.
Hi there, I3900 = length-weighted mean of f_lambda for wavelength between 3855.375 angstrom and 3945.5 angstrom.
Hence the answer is 51.1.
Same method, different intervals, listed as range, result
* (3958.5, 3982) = 43.8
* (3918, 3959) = 45.5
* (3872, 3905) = 55.1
